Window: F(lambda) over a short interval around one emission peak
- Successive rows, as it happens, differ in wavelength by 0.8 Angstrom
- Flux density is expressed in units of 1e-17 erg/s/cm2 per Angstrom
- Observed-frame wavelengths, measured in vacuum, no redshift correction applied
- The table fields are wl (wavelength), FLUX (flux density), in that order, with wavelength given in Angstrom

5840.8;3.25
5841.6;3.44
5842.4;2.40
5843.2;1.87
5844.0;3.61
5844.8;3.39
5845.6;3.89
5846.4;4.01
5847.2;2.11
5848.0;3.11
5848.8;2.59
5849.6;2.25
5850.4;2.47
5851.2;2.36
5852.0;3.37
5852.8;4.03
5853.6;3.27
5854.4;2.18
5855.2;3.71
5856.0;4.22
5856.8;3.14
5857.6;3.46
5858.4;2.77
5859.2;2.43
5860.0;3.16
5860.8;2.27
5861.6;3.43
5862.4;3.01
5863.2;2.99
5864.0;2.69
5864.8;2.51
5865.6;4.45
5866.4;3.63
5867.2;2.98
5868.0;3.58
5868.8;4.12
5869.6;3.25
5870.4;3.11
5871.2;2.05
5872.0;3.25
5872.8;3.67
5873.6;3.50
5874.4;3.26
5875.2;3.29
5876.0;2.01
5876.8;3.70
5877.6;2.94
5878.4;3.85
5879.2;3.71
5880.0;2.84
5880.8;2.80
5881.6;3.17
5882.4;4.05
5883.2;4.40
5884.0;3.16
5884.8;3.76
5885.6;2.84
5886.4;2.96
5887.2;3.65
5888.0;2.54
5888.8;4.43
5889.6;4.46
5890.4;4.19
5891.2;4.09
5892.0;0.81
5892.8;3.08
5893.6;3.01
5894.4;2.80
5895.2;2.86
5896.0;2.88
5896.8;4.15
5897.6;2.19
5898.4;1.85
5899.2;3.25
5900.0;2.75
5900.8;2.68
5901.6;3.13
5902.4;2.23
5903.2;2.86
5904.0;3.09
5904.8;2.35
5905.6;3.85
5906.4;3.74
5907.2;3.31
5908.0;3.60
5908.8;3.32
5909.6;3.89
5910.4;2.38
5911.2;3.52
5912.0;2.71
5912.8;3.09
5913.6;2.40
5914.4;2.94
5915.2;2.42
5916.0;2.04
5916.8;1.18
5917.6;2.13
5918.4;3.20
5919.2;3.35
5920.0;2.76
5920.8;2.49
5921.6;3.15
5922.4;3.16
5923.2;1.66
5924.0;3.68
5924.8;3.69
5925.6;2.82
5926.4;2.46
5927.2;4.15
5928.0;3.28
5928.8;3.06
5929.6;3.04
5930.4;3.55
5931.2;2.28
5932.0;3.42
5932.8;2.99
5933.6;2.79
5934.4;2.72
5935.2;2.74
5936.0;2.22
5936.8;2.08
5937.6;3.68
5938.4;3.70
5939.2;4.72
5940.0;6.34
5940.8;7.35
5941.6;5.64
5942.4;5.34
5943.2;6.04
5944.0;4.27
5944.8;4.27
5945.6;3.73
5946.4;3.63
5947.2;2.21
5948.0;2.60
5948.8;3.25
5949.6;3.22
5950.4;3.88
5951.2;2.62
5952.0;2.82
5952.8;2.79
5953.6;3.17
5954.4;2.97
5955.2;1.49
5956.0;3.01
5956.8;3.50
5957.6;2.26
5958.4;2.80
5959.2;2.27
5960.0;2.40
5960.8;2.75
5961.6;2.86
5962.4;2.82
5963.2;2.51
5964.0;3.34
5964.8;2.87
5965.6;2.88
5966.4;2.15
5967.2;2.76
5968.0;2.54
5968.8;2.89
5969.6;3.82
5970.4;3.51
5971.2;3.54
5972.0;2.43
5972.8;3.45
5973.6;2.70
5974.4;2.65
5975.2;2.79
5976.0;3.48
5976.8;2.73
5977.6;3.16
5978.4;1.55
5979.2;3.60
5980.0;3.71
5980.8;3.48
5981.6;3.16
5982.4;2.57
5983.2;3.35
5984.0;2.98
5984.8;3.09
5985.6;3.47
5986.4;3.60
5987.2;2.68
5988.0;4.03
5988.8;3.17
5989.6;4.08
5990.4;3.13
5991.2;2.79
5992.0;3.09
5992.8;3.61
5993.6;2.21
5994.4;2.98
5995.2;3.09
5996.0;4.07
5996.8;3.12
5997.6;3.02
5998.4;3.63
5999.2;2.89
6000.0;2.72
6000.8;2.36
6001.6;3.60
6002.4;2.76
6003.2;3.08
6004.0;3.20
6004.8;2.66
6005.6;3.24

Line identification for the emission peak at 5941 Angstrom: H-beta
